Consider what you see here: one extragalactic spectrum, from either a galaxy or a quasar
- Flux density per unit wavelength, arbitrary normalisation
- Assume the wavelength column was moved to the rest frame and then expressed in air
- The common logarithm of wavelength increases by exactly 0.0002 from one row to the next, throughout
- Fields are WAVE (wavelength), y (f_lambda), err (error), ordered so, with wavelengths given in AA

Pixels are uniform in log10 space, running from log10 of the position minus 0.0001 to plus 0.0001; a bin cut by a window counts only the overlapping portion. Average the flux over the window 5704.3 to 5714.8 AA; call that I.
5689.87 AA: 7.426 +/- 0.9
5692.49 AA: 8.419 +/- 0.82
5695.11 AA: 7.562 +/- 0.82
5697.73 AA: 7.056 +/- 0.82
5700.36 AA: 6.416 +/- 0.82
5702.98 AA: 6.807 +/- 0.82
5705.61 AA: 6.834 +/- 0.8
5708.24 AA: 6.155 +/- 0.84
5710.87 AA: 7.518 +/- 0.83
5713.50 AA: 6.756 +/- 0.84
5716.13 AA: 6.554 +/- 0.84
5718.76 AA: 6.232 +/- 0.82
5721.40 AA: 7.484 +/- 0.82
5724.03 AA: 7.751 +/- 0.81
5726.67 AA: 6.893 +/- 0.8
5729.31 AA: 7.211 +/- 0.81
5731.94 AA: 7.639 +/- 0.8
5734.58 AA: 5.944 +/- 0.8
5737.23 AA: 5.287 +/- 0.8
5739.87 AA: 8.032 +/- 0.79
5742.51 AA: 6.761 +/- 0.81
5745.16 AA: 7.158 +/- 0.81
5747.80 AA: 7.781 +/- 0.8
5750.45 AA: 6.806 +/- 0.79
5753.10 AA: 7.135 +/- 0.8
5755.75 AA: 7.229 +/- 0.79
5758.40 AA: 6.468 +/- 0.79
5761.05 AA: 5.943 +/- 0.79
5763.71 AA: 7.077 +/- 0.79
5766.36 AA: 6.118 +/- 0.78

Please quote 6.81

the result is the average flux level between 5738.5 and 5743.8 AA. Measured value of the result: 7.39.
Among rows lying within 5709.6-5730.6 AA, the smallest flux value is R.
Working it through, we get 6.232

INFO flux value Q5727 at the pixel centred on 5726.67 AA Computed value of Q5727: 6.893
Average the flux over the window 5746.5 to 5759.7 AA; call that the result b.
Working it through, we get 7.08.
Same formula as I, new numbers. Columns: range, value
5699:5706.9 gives 6.68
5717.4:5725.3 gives 7.15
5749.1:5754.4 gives 6.97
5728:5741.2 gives 6.83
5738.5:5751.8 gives 7.3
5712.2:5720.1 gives 6.51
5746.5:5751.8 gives 7.29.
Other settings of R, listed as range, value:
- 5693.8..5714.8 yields 6.155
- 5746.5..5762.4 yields 5.943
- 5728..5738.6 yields 5.287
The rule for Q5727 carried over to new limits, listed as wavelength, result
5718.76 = 6.232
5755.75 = 7.229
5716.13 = 6.554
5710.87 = 7.518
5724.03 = 7.751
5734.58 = 5.944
